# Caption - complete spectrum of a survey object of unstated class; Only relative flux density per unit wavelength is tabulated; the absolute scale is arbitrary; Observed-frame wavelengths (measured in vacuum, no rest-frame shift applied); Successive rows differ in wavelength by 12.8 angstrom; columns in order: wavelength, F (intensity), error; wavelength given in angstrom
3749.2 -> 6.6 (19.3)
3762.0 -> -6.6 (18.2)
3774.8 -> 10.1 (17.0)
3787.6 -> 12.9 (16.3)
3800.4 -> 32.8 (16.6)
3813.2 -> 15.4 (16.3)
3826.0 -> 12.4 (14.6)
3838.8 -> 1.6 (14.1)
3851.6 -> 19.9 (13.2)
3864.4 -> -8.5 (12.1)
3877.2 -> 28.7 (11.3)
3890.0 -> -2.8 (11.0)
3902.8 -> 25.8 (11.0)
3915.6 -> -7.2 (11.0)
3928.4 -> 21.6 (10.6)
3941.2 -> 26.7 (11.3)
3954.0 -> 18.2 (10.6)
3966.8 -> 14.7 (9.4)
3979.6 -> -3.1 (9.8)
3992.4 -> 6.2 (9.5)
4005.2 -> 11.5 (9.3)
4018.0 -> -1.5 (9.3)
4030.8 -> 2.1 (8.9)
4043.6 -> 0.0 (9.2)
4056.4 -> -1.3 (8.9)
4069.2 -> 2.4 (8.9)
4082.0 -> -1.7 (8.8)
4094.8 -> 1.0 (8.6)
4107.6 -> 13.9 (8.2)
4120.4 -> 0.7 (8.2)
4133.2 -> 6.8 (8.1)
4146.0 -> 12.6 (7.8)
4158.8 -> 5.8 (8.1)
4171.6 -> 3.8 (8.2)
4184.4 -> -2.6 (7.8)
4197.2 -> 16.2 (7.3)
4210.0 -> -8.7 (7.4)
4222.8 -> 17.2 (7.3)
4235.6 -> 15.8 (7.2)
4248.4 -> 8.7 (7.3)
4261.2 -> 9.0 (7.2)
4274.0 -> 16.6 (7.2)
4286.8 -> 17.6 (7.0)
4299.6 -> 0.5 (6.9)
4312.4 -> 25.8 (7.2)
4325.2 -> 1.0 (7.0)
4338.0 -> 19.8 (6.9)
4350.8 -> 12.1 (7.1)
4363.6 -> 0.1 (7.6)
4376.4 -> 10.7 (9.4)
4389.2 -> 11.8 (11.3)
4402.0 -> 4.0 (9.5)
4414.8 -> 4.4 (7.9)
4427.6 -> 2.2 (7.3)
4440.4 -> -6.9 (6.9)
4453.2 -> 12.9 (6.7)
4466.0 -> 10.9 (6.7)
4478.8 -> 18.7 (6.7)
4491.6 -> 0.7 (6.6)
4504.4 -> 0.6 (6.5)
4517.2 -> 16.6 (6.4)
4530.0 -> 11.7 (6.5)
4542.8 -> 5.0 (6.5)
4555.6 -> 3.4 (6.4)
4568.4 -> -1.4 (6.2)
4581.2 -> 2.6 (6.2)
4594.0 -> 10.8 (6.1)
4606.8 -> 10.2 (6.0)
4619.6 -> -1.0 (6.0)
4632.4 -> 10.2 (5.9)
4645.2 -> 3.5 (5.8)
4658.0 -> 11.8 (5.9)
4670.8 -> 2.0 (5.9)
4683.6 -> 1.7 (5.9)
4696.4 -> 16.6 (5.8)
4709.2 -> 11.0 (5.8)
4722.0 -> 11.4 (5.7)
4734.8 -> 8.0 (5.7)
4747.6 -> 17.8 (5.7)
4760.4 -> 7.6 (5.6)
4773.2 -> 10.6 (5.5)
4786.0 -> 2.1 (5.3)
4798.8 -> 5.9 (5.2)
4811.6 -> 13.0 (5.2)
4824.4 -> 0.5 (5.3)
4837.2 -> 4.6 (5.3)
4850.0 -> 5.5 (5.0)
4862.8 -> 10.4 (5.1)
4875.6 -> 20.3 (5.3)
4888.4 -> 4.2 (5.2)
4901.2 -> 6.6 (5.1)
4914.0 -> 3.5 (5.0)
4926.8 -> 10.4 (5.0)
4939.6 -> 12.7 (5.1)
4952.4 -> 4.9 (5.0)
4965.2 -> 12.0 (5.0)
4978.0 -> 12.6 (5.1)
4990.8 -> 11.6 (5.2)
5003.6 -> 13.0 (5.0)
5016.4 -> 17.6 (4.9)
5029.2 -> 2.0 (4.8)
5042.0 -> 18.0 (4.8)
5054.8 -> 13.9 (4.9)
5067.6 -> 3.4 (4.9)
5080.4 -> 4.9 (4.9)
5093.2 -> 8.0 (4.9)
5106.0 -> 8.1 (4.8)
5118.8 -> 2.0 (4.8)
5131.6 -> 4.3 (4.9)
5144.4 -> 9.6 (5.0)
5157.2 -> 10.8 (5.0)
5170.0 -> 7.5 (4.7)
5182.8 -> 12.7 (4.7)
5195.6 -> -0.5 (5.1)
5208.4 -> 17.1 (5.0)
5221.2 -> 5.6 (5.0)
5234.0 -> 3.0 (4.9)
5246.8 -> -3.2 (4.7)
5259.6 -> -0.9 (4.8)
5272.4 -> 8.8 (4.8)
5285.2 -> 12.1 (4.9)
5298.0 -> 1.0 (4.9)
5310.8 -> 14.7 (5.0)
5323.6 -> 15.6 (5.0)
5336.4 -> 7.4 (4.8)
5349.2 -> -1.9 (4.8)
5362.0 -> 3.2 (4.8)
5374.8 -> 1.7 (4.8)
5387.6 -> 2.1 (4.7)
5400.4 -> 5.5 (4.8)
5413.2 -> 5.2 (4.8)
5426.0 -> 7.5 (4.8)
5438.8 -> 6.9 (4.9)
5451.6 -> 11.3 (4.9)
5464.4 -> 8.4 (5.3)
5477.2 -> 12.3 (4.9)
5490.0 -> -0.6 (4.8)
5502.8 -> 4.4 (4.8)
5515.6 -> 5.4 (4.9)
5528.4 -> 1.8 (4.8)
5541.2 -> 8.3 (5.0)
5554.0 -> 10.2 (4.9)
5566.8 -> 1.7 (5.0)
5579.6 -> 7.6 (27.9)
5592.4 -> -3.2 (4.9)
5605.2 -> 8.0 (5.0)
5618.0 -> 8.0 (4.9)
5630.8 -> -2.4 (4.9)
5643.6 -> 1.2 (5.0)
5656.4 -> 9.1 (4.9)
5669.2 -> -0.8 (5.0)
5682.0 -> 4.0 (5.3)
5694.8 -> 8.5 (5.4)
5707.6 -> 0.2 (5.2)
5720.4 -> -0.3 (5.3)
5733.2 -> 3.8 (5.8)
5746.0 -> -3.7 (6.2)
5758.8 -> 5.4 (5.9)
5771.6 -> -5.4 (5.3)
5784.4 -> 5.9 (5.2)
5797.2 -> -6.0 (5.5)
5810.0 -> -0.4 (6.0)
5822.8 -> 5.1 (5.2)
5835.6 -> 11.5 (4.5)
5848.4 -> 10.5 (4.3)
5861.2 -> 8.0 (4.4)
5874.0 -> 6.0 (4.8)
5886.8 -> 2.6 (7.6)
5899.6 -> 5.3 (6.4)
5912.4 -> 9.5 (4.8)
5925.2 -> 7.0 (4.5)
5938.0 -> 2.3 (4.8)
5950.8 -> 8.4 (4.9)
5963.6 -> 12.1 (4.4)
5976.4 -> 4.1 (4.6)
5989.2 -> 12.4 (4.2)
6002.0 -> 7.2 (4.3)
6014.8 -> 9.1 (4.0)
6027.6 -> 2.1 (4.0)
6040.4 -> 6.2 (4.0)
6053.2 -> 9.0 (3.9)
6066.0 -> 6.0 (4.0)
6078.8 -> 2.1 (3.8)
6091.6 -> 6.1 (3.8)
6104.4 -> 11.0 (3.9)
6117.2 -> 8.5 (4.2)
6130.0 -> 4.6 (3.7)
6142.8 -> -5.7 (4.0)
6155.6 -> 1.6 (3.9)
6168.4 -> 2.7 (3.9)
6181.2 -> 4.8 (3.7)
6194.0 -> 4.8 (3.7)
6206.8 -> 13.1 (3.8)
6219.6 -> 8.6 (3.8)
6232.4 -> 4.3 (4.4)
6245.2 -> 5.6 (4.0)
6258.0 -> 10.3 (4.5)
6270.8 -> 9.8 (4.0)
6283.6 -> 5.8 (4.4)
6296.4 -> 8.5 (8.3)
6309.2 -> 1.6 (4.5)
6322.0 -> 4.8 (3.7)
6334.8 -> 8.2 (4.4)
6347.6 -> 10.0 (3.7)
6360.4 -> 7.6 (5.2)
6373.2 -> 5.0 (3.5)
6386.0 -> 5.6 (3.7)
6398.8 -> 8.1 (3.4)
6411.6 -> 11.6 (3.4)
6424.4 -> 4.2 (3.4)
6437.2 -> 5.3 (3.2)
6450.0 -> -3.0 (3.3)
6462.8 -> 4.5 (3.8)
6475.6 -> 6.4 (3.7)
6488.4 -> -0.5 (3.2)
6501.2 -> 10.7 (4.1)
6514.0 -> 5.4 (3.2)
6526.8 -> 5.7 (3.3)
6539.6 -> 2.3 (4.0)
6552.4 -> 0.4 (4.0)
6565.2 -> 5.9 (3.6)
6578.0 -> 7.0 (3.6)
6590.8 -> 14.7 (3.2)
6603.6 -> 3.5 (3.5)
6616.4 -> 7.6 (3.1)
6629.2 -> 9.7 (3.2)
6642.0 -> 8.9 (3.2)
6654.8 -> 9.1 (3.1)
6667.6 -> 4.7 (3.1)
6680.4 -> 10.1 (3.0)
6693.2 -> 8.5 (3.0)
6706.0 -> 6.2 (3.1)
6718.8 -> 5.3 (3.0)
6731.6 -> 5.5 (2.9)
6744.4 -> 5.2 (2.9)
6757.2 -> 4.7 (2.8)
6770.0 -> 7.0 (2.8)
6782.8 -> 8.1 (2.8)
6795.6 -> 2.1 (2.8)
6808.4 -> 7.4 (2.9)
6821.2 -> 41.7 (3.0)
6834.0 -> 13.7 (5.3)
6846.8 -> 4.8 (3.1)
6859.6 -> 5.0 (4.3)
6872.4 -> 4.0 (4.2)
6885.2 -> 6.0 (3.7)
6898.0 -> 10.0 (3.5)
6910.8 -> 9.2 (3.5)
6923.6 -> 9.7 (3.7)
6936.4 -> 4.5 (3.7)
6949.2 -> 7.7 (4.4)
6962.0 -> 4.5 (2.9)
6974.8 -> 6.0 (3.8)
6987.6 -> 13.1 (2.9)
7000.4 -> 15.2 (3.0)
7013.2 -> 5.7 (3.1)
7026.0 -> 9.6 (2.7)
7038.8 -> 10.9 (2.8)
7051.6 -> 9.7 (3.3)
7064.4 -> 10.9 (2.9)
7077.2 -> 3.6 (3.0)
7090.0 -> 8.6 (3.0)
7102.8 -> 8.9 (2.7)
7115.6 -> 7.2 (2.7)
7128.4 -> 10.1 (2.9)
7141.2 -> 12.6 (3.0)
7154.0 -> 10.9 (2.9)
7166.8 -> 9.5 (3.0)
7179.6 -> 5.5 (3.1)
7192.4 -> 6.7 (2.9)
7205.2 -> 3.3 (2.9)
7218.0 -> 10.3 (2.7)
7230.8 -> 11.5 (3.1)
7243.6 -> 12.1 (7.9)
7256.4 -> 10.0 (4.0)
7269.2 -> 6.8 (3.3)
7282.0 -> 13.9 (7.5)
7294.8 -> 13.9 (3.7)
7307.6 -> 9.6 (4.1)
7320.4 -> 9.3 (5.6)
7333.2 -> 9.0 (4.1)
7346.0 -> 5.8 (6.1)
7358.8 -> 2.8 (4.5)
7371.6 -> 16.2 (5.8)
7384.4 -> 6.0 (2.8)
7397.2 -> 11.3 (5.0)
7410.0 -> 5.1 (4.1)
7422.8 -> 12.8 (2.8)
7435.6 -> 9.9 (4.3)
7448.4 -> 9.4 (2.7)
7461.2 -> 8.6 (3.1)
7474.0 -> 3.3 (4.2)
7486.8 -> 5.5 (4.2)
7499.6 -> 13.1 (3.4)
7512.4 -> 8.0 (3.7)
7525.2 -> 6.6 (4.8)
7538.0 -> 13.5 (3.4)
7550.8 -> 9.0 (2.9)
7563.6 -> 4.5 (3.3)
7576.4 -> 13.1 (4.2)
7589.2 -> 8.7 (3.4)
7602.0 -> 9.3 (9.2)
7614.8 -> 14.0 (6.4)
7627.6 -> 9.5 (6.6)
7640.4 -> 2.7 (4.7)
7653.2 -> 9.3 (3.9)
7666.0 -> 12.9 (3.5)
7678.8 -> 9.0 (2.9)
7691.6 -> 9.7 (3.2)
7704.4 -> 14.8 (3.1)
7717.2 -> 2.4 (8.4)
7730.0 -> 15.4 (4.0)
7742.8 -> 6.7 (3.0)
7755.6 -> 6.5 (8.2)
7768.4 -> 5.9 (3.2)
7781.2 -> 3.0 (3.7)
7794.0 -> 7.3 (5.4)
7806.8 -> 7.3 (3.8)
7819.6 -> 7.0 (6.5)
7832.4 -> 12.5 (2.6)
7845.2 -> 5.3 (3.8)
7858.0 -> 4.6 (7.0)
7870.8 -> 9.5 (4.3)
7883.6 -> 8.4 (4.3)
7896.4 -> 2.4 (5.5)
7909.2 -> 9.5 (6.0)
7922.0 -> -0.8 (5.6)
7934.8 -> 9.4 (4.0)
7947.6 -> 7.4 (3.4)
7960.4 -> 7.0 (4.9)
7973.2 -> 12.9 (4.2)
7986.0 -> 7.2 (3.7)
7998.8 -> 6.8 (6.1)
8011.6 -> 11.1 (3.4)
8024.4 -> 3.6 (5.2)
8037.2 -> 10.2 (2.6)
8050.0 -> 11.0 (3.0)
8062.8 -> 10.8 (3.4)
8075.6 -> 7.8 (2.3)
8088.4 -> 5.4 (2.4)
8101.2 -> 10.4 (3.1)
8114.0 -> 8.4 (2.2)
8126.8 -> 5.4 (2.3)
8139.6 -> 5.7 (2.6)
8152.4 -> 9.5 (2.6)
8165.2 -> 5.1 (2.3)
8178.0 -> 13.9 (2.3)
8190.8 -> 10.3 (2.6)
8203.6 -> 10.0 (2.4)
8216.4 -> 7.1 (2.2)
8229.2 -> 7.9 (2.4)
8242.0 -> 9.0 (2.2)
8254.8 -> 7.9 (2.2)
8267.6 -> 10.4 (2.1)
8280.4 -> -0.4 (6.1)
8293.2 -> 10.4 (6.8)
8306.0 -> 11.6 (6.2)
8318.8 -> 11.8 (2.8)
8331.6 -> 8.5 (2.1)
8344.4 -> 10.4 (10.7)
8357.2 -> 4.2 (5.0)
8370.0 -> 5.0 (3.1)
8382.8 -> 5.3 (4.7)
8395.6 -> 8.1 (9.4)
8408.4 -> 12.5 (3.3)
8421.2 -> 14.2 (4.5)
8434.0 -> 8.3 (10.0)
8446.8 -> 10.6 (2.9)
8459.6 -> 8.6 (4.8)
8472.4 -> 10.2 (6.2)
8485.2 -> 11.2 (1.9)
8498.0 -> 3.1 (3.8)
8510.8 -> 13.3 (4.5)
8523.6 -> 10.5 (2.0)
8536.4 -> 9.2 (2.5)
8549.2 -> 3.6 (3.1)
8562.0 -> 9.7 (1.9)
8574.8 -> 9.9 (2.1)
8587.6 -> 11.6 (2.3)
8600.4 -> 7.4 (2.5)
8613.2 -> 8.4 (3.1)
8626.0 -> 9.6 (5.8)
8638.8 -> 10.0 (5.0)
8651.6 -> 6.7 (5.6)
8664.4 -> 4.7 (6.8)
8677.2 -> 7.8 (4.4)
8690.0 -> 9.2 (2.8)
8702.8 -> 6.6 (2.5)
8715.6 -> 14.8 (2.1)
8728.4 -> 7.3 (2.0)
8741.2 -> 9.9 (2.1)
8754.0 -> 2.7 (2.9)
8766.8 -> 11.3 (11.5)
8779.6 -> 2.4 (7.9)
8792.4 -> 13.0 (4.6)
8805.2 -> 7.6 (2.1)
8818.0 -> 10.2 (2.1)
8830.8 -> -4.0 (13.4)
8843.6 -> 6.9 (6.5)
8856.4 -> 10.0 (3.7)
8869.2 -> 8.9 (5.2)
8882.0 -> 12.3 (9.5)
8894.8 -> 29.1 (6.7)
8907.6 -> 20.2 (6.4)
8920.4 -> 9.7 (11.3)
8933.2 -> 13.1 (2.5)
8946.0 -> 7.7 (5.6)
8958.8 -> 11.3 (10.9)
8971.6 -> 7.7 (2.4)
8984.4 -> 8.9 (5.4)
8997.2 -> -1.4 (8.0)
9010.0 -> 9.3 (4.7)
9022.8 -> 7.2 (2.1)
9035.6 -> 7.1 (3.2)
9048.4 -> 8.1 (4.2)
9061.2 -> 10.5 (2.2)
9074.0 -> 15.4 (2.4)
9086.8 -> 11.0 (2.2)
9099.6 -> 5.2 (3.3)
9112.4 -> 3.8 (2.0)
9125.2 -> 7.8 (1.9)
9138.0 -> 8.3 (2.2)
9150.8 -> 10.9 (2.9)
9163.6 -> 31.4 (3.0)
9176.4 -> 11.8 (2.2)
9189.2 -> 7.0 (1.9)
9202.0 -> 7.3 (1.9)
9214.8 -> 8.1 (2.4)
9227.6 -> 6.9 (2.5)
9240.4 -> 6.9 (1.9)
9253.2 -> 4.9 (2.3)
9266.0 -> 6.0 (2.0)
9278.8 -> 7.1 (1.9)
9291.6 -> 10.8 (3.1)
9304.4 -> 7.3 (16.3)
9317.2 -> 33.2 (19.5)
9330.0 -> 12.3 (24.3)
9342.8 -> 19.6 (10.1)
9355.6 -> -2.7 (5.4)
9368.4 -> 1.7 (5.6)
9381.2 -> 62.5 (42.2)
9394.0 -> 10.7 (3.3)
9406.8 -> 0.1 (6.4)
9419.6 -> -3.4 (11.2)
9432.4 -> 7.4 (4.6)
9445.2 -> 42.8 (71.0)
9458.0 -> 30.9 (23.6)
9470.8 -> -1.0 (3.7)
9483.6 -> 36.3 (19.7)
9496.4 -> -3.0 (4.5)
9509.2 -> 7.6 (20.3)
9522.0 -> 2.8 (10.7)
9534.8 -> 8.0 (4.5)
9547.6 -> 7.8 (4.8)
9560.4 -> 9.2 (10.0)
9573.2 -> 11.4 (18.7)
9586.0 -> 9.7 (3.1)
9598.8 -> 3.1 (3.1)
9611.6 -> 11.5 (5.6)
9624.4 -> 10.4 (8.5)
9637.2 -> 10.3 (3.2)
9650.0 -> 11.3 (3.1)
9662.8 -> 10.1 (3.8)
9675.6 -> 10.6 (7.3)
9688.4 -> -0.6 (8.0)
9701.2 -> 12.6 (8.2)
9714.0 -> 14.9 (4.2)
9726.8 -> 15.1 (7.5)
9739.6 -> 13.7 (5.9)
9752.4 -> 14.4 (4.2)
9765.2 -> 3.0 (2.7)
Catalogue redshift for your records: 0.830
